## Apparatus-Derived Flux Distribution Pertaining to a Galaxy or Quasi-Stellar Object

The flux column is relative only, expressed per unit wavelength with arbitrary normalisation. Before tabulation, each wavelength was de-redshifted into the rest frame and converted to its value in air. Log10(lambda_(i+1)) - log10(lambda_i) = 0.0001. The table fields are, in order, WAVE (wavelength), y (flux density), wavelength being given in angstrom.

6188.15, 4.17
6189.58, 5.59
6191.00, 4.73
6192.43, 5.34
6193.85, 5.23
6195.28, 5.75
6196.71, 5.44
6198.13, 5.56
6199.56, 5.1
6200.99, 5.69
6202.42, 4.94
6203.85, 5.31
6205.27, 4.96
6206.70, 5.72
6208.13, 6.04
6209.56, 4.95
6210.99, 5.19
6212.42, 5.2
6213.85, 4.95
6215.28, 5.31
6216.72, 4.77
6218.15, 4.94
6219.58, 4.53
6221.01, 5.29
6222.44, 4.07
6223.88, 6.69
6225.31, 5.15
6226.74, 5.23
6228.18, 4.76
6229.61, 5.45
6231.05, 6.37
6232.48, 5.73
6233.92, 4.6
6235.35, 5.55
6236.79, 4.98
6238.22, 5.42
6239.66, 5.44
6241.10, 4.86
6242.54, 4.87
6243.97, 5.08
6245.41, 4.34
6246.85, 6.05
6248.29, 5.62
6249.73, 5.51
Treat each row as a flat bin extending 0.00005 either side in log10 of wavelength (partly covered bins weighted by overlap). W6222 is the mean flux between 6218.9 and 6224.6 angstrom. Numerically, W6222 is 5.15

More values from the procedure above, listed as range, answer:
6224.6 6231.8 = 5.4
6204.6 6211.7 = 5.37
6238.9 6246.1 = 4.92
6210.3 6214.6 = 5.12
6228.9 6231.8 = 5.91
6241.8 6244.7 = 4.98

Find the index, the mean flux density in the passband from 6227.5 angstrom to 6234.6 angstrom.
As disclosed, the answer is 5.39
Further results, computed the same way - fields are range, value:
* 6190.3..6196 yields 5.26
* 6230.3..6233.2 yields 6.04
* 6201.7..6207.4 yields 5.24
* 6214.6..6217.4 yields 5.02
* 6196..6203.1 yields 5.35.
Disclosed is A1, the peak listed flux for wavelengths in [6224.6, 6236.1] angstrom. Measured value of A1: 6.37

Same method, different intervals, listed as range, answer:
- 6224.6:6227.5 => 5.23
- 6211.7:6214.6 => 5.2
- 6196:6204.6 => 5.69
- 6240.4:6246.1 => 5.08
